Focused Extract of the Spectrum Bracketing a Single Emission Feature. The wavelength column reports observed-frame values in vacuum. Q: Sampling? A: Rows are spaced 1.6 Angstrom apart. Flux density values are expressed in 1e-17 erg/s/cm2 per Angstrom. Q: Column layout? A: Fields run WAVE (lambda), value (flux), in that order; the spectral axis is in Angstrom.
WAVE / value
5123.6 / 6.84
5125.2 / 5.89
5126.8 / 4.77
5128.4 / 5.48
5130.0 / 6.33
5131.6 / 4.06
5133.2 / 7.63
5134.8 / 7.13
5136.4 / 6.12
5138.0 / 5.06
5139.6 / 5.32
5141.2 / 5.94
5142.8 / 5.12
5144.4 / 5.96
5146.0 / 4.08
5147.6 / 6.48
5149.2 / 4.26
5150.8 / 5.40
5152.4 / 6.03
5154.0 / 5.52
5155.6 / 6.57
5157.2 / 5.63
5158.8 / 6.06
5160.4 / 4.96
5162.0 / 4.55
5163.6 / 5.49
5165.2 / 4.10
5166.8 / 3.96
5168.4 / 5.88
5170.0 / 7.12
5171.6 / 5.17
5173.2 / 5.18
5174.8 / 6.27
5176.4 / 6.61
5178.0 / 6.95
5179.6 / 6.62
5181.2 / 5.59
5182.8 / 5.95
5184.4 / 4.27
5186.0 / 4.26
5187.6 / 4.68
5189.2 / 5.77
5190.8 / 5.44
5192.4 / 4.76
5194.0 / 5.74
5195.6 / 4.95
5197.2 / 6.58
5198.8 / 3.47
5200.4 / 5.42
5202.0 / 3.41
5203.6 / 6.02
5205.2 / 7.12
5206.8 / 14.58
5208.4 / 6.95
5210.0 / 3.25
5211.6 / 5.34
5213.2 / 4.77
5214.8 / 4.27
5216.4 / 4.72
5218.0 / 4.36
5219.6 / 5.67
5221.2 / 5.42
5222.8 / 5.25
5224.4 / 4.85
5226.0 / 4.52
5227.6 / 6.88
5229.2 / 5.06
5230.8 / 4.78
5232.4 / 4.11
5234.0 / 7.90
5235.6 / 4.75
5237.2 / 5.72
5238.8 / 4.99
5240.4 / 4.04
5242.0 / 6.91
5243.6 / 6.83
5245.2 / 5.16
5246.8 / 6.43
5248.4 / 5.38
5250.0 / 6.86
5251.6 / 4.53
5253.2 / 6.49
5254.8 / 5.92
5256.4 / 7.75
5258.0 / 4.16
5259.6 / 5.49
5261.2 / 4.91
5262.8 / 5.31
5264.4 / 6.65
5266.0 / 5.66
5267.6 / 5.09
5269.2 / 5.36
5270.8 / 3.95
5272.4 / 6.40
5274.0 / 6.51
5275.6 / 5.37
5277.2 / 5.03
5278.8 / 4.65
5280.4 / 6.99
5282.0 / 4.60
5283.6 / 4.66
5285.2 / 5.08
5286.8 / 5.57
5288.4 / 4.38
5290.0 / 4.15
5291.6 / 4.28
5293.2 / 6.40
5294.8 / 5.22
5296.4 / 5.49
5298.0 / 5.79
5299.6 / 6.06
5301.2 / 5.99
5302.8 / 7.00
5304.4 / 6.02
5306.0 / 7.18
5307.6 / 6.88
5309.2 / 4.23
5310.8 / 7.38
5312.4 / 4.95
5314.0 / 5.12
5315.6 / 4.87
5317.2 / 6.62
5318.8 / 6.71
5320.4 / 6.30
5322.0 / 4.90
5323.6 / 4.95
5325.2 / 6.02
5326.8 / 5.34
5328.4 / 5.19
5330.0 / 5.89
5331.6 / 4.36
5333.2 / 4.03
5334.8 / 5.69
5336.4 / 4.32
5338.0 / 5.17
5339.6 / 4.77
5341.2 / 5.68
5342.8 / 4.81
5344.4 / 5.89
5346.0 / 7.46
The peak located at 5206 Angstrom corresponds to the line H-beta 4861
